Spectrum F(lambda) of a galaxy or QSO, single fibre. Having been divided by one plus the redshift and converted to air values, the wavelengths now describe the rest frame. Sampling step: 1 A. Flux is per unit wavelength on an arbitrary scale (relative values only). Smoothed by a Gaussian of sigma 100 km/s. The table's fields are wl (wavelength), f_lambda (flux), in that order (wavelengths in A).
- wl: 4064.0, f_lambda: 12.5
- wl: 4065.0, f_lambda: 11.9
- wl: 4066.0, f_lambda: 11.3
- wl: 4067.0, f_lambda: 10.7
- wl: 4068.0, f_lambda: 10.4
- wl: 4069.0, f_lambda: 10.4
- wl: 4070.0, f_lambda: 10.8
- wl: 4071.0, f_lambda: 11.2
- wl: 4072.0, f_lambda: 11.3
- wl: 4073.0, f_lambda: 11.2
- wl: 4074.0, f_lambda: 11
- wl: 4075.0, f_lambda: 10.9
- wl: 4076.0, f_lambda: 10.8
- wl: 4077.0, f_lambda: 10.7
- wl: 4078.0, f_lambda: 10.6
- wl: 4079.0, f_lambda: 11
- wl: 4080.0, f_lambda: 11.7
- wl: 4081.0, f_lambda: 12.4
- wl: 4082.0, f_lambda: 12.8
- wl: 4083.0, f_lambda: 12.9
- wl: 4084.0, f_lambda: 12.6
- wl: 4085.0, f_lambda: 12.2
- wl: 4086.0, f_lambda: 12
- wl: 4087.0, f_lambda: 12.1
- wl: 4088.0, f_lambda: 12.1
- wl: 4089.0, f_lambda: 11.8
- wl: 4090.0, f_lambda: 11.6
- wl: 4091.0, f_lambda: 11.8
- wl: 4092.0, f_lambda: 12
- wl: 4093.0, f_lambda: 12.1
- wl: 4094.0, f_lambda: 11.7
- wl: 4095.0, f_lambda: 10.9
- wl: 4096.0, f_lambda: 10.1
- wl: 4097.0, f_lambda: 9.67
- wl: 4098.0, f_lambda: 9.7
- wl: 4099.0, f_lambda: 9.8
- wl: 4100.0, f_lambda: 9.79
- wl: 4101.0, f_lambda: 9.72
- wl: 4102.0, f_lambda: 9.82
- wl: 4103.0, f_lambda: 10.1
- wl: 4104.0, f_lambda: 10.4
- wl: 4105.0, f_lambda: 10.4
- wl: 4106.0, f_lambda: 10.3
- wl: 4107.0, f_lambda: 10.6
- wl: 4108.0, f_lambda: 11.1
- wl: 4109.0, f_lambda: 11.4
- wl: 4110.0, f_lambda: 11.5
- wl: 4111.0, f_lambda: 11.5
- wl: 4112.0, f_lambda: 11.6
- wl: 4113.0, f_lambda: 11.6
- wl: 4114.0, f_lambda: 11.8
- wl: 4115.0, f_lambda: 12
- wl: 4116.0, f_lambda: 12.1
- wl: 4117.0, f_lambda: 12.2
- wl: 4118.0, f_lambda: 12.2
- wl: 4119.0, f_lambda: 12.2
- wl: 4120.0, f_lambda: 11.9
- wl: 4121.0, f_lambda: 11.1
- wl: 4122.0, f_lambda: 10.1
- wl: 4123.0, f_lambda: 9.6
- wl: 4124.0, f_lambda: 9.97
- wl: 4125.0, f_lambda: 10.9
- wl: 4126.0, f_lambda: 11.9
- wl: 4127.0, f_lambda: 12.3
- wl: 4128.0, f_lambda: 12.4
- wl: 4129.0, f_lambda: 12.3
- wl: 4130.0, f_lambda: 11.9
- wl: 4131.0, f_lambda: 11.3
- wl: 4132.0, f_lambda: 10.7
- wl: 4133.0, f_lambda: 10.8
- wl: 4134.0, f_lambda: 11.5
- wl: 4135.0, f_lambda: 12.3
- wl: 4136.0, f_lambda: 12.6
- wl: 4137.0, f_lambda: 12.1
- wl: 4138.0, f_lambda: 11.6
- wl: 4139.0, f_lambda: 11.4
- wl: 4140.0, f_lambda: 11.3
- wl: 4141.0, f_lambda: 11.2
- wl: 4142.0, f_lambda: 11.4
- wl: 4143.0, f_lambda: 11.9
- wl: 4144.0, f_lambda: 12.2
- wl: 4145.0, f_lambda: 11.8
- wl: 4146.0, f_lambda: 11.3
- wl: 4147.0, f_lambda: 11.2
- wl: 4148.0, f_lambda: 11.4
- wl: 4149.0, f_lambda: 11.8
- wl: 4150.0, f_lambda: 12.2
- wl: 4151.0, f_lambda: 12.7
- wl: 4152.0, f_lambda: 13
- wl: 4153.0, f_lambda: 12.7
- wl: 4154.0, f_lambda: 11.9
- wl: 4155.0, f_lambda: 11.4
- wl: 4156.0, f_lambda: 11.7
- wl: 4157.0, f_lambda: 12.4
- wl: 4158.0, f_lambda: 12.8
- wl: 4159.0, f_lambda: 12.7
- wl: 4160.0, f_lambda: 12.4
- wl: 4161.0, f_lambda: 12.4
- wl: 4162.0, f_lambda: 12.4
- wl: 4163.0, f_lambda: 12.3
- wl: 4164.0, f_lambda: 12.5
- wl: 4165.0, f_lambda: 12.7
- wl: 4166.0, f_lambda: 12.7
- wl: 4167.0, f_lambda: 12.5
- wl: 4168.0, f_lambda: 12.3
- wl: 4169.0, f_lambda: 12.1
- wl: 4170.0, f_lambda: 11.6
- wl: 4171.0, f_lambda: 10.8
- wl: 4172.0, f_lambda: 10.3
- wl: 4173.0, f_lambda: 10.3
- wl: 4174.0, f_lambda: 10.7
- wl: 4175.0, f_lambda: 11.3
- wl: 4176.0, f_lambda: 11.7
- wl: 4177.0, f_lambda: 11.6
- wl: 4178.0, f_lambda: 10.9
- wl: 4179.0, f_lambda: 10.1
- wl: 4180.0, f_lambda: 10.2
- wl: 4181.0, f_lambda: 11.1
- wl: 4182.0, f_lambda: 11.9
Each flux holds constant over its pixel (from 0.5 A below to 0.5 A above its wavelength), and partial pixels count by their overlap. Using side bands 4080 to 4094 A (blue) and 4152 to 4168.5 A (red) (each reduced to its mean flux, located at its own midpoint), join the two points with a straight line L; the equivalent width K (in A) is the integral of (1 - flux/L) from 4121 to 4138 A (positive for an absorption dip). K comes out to 1.21 A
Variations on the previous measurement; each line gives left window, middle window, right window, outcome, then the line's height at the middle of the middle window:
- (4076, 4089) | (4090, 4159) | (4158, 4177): 2.8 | 11.9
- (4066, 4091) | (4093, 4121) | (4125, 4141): 1.5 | 11.6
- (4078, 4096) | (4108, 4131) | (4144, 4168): 0.9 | 12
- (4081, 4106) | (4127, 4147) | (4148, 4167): 0.5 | 12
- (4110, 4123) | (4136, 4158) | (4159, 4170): 0.4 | 12.1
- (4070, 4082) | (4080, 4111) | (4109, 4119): 0.9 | 11.5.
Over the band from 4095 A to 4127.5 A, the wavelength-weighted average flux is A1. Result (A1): 10.9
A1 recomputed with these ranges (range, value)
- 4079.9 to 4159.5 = 11.5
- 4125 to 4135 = 11.7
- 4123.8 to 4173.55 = 11.9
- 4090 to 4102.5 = 10.6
